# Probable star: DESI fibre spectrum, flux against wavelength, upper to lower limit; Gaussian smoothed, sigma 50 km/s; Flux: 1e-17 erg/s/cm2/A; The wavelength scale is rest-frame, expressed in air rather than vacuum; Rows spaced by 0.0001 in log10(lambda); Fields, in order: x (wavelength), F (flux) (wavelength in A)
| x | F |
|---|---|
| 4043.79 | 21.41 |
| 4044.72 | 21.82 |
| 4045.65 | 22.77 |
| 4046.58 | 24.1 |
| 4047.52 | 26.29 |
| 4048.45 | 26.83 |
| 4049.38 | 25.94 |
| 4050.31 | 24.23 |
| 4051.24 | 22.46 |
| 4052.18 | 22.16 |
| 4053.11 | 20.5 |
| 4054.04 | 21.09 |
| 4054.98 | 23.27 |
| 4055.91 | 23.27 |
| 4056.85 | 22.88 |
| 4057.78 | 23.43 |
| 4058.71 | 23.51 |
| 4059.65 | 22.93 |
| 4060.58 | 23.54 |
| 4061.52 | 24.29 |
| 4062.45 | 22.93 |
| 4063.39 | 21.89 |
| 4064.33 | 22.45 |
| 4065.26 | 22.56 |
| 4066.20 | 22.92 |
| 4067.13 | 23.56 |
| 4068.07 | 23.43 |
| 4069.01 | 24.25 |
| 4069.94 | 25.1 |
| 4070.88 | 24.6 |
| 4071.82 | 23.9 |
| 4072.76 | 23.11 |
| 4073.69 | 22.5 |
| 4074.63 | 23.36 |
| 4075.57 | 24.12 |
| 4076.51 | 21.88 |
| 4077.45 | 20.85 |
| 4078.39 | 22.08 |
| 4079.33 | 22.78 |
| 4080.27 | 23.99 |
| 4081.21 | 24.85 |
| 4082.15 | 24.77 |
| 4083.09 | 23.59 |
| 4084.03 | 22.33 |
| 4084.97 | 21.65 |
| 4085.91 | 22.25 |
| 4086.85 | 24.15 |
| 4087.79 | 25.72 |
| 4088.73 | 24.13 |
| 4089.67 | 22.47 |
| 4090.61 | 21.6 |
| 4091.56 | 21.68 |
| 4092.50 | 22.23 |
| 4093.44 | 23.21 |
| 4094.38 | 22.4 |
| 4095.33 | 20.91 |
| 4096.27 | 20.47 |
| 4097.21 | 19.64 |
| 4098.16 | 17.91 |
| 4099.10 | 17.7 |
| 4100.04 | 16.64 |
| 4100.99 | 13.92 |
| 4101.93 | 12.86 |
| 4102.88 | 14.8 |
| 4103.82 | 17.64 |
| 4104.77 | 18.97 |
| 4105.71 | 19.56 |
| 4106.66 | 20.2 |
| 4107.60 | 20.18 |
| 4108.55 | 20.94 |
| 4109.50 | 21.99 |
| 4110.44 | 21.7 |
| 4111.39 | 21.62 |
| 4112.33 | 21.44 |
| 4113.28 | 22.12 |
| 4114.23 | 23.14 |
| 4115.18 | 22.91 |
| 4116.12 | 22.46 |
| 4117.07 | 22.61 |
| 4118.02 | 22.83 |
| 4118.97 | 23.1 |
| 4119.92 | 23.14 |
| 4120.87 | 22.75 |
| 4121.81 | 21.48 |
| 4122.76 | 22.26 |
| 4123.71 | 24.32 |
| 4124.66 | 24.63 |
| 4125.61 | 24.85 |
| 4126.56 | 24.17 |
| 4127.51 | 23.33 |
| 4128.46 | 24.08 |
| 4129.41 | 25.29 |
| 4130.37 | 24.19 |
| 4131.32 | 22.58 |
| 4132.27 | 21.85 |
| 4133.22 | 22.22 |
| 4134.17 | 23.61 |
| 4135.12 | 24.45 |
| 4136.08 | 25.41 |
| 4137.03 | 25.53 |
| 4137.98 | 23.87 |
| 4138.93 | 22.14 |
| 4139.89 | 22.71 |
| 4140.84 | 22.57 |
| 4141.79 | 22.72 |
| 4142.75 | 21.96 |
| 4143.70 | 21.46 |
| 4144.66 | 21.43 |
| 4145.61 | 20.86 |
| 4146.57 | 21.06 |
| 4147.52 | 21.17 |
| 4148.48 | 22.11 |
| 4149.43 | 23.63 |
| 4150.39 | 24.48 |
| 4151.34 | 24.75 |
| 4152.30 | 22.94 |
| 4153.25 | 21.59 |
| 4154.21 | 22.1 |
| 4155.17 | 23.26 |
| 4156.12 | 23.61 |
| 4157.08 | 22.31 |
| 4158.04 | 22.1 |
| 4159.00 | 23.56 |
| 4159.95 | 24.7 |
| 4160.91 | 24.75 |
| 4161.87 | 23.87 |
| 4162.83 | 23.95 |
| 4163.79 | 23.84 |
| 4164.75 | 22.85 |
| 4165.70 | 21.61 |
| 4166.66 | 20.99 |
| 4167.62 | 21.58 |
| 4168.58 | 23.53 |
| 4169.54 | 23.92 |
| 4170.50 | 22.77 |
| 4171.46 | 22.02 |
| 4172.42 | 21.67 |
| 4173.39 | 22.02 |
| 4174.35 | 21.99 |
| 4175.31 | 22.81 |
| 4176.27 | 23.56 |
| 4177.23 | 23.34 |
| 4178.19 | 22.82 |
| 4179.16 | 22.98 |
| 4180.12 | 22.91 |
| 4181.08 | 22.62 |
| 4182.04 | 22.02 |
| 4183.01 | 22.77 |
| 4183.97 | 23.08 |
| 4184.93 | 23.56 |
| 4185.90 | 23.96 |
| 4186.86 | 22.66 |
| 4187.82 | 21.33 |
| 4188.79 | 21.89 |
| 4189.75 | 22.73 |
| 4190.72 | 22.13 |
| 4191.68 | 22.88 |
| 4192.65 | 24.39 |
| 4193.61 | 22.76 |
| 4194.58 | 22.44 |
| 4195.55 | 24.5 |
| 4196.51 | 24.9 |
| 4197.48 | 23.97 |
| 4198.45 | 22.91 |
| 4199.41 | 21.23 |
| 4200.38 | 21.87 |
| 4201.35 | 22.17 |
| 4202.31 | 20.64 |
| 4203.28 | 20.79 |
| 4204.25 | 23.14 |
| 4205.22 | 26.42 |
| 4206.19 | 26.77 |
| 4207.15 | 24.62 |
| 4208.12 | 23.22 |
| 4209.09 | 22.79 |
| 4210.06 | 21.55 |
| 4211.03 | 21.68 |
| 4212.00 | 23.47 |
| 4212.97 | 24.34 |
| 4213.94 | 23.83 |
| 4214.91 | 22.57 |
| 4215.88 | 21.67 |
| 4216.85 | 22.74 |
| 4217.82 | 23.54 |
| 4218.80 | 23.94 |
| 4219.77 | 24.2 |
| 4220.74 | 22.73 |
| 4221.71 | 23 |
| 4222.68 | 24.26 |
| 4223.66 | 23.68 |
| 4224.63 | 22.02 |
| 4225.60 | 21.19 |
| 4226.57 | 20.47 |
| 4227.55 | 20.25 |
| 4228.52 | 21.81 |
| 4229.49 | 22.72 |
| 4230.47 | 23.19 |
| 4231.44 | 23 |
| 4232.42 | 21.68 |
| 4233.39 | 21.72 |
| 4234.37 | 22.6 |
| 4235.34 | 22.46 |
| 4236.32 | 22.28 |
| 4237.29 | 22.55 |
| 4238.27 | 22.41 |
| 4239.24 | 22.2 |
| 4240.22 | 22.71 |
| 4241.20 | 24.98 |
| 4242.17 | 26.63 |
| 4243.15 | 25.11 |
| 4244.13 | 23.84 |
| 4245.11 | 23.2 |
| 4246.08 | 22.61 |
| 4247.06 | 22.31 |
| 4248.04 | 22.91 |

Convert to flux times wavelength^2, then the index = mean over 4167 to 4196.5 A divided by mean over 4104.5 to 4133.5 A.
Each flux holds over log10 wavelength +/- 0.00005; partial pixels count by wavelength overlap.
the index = 1.04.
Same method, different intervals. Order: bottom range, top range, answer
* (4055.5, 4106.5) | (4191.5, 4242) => 1.12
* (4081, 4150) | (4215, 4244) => 1.10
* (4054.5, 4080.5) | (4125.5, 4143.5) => 1.05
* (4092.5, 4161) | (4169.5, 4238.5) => 1.08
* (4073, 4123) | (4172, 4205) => 1.11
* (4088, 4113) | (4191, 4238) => 1.21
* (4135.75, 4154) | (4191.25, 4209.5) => 1.05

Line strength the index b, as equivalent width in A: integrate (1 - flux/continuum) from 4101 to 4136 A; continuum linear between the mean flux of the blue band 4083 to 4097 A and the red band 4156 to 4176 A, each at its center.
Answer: 1.18 A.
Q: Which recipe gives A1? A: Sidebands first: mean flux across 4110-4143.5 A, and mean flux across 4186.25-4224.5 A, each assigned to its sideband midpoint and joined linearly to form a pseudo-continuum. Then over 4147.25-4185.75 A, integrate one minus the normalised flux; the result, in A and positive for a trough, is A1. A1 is 0.3 A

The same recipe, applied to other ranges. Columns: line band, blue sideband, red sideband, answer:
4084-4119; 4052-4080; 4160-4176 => 3.25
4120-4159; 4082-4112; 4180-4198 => -2.43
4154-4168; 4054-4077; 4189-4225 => 0.09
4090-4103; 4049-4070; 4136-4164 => 2.20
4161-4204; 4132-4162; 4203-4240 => 0.32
